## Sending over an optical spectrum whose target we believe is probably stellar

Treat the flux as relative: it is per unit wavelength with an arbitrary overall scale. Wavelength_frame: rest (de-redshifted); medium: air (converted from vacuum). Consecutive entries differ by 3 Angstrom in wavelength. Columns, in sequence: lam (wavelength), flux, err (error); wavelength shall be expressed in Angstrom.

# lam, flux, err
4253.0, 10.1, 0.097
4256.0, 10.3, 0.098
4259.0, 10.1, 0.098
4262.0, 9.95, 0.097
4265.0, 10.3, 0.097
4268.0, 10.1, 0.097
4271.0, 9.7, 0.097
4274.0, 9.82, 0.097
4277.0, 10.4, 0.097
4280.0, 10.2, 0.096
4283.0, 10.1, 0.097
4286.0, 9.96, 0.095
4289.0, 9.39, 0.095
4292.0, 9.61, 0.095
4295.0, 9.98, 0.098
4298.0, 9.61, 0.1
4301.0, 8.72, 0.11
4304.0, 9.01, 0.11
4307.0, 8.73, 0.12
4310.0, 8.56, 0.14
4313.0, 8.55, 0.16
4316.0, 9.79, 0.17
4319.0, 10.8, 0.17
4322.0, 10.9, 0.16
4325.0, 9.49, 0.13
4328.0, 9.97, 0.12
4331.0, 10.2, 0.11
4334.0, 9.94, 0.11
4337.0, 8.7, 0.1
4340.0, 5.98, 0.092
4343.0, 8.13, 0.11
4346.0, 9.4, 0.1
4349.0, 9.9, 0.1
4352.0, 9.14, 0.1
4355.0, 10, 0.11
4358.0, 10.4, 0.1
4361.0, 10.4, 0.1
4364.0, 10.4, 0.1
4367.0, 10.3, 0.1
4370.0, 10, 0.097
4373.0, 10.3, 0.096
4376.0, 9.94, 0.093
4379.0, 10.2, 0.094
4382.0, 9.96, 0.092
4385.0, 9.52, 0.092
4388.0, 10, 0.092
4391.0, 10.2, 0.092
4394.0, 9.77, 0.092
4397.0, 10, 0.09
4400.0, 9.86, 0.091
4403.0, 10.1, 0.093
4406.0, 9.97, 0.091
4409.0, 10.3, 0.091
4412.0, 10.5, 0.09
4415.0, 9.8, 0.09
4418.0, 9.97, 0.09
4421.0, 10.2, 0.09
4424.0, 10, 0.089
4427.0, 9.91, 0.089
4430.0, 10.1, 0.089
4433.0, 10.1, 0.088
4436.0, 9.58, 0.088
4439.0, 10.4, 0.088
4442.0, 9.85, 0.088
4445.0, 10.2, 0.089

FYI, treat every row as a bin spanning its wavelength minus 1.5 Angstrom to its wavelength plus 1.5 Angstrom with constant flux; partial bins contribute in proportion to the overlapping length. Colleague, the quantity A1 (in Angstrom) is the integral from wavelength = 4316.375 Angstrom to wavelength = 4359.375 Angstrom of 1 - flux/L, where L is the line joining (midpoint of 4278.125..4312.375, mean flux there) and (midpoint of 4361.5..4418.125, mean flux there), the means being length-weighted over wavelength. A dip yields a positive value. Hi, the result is 0.9 Angstrom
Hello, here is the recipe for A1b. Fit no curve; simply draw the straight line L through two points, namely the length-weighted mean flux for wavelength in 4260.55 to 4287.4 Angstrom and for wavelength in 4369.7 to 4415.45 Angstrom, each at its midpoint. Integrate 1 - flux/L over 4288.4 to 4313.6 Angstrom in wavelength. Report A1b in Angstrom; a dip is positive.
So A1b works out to 2.3 Angstrom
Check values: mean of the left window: 10.1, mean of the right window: 10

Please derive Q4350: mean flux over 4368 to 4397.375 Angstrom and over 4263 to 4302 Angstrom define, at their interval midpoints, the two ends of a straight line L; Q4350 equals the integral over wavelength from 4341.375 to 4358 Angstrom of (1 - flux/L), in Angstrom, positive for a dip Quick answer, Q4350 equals 0.94 Angstrom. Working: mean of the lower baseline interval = 9.85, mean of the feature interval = 9.39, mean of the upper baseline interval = 9.99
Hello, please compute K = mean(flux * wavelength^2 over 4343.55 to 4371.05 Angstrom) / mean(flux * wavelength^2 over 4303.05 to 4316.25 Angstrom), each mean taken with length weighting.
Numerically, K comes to 1.15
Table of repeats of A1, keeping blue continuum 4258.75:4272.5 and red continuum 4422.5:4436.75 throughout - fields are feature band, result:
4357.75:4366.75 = -0.4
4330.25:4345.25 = 2.2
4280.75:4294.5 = 0.3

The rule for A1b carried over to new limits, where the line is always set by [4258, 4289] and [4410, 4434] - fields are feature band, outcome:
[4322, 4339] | 0.7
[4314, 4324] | -0.3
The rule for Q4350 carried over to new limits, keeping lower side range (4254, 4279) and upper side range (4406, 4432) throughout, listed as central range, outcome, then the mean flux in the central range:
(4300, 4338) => 2.2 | 9.51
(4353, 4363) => -0.1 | 10.2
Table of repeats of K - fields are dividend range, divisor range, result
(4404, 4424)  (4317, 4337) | 1.04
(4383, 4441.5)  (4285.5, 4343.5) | 1.12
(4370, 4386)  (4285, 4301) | 1.08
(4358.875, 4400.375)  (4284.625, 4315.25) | 1.13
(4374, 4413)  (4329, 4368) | 1.08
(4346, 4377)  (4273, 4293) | 1.05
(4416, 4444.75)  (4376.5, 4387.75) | 1.03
